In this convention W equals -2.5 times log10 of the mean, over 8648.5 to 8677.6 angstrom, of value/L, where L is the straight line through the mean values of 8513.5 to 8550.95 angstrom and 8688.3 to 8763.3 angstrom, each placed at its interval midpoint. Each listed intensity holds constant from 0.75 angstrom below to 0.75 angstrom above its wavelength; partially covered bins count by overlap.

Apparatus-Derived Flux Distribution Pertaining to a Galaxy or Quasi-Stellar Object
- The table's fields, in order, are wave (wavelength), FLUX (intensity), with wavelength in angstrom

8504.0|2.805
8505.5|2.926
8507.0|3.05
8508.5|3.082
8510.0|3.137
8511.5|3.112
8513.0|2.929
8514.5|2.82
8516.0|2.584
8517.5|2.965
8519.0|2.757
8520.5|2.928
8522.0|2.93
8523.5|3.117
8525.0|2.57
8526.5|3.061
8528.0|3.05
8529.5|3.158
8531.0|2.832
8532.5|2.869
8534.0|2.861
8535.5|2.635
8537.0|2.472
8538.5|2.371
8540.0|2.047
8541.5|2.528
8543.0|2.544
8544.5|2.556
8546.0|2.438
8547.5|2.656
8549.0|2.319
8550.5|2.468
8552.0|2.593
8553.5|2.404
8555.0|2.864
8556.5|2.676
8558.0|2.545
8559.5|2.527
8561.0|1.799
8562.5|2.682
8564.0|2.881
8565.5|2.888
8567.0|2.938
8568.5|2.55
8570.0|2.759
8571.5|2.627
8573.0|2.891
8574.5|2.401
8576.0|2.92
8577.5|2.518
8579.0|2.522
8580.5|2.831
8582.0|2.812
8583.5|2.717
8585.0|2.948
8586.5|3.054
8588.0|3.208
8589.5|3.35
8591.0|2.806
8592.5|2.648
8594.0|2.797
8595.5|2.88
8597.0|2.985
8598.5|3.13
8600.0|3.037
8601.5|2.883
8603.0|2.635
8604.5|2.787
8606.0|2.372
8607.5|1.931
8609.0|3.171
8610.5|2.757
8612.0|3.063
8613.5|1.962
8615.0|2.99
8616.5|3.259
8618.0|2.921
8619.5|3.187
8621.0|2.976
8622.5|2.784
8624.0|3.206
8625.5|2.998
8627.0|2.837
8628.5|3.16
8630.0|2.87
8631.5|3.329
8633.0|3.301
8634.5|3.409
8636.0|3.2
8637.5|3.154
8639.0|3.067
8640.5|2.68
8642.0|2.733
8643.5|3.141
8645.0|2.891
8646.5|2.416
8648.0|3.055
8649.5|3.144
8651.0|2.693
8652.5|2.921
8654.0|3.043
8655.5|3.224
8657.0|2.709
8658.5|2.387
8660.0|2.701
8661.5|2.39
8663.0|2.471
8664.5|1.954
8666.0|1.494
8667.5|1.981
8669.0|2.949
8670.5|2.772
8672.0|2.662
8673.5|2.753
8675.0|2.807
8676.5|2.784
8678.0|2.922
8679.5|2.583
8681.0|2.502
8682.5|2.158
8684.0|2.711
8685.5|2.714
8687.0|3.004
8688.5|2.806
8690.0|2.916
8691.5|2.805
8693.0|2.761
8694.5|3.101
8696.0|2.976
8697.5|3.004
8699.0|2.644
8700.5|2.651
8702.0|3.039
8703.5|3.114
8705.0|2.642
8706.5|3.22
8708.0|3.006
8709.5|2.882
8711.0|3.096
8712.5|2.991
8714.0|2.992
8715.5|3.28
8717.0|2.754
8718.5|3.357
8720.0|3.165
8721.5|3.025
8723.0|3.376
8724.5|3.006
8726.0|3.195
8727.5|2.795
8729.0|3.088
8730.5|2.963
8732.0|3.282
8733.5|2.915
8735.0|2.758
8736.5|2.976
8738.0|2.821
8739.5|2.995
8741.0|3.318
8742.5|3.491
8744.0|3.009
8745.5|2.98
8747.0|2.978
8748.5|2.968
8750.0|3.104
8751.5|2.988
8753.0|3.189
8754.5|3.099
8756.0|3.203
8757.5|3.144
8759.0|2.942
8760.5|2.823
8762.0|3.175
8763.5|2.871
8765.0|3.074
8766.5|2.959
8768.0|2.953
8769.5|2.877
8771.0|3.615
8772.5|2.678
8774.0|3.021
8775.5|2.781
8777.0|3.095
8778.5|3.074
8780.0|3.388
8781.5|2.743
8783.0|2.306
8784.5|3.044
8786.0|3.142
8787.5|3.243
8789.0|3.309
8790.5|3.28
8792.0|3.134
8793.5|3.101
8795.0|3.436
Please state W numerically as 0.11 mag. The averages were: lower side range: 2.7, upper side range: 3.02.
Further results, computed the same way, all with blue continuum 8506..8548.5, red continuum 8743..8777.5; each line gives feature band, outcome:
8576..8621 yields 0.01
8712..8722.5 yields -0.04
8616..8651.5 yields -0.04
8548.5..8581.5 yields 0.08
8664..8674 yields 0.23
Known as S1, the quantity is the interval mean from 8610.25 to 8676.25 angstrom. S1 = 2.83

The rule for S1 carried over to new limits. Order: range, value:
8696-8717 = 2.96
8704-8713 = 2.98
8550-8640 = 2.83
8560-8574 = 2.66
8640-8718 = 2.77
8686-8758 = 3.02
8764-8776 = 3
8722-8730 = 3.09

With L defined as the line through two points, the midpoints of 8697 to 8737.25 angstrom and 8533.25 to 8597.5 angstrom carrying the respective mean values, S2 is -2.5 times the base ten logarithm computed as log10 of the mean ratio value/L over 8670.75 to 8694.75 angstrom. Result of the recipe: 0.07 mag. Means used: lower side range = 2.67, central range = 2.74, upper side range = 3.01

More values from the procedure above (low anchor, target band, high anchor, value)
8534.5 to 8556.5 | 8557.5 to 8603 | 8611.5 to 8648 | -0.03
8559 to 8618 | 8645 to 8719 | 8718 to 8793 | 0.06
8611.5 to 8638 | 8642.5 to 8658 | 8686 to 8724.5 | 0.04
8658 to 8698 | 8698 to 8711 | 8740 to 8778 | -0.05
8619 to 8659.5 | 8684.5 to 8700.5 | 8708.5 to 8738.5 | 0.06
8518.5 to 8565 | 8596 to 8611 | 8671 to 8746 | -0.01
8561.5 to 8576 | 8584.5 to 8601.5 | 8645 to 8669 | -0.11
